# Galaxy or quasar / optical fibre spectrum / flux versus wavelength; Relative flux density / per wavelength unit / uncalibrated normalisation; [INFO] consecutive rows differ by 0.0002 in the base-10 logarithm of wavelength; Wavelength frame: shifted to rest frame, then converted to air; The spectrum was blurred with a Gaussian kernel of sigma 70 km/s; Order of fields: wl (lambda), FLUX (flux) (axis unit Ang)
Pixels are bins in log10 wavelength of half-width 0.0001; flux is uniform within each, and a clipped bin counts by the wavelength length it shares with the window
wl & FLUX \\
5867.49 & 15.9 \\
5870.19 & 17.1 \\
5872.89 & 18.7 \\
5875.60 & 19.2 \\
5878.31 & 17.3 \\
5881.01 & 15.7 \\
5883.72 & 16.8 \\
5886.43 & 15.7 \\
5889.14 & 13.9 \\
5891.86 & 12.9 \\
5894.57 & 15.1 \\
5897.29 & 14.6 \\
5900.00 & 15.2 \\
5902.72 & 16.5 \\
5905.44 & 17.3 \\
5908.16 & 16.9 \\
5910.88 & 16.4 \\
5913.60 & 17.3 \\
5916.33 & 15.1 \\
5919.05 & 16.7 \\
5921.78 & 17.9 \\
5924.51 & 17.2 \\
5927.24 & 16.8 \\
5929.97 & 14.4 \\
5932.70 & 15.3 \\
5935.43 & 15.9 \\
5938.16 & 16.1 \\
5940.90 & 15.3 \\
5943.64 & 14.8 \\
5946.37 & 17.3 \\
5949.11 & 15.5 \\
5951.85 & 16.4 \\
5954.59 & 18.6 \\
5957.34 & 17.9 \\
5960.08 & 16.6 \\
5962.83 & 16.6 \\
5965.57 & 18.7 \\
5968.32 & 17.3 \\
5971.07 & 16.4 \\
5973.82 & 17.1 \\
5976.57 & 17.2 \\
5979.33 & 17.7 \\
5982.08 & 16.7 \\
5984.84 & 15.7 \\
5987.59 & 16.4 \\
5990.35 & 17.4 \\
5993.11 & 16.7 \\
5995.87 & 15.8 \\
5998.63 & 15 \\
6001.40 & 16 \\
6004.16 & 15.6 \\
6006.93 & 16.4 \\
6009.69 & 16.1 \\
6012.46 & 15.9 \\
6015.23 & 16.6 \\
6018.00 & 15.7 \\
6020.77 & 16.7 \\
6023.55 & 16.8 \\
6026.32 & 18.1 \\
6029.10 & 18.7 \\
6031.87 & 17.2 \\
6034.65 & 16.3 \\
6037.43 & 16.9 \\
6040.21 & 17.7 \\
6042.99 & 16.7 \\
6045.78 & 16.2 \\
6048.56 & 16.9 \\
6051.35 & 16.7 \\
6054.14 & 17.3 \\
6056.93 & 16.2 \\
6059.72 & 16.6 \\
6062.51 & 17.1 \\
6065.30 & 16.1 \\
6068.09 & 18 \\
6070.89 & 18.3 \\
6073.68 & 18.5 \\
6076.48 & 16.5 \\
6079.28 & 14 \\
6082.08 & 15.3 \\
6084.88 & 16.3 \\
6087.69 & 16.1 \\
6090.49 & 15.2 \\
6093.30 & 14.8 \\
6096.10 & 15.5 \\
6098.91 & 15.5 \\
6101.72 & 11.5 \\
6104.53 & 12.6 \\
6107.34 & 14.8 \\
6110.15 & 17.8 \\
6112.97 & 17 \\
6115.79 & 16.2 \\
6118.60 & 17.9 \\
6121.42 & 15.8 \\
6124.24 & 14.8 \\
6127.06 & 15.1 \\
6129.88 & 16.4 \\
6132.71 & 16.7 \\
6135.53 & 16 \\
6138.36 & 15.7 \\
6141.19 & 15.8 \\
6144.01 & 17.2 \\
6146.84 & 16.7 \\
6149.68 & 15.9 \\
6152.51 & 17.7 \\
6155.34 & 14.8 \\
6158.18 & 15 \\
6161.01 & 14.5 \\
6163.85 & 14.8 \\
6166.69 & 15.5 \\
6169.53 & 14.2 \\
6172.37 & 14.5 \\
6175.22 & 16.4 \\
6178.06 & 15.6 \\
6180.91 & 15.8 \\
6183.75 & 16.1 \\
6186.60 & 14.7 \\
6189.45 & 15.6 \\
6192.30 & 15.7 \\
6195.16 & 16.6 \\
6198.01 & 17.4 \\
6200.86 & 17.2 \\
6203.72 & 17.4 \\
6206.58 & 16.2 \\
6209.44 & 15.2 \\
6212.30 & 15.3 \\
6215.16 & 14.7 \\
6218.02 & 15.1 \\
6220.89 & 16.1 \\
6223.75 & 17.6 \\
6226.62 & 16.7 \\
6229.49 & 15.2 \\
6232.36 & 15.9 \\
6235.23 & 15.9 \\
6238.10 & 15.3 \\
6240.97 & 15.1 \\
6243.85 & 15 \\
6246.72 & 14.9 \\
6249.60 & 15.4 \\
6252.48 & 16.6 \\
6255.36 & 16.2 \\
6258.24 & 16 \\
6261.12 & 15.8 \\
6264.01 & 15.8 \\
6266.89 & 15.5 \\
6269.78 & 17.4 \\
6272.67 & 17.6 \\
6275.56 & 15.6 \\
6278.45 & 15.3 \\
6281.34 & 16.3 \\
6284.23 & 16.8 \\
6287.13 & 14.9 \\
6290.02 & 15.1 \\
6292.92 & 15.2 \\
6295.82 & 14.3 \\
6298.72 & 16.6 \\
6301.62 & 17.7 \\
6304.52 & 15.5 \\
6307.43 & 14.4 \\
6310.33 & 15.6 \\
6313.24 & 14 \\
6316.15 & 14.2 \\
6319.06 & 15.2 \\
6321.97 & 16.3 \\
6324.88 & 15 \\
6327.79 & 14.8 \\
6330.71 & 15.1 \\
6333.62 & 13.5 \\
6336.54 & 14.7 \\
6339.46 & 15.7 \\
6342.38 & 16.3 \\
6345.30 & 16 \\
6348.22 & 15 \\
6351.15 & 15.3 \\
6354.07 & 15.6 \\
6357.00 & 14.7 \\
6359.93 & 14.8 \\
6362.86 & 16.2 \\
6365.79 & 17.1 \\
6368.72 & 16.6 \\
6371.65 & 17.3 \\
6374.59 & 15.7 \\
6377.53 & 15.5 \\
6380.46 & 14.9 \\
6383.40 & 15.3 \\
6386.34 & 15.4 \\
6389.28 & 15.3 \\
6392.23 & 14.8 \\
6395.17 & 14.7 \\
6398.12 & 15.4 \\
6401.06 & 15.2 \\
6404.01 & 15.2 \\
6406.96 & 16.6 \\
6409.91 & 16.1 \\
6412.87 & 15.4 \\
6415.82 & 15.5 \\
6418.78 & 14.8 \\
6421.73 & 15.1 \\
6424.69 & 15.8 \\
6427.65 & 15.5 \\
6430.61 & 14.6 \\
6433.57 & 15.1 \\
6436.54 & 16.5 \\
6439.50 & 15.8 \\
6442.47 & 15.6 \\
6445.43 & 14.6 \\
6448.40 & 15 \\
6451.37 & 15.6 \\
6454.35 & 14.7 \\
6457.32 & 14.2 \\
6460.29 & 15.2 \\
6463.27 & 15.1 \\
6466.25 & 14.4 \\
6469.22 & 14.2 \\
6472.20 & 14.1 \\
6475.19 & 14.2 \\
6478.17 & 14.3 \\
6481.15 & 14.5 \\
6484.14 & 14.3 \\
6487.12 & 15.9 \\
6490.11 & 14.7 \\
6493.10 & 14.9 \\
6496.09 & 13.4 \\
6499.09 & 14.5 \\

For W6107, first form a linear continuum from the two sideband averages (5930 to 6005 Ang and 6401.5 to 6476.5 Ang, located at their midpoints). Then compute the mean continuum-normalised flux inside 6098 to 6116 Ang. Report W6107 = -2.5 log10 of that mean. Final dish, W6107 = 0.08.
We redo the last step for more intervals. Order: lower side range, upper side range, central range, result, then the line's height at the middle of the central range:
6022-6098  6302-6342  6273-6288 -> -0.05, 15.3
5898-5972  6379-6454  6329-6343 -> 0.04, 15.5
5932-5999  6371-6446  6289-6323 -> 0.03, 15.7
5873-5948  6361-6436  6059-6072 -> -0.09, 15.9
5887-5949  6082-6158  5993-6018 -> -0.01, 15.8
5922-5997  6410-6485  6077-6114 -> 0.07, 16.2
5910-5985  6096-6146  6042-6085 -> -0.04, 16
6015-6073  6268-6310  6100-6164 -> 0.06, 16.6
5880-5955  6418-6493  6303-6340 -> 0.02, 15.2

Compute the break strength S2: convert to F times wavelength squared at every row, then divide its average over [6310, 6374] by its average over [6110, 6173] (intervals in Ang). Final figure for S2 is 1.03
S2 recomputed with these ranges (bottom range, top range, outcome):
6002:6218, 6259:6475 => 1.04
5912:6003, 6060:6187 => 1.01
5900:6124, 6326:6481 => 1.05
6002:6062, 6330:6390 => 1.03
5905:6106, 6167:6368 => 1.04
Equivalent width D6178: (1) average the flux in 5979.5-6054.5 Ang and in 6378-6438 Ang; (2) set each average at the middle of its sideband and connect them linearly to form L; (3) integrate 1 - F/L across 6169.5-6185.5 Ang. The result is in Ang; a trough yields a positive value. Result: 0.6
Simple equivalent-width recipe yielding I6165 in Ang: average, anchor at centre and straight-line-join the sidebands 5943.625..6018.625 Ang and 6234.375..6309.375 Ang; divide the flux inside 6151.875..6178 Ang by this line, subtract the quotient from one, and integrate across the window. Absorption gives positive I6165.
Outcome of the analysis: 1.42 Ang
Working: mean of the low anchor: 16.6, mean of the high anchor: 15.8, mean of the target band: 15.2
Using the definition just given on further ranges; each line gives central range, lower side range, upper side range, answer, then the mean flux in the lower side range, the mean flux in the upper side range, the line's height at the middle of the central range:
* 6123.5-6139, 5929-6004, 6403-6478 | 0.2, 16.5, 15.1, 16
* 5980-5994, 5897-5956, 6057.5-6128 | -0.4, 16.3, 15.9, 16.1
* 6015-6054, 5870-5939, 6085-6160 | -2.6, 16.2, 15.7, 15.9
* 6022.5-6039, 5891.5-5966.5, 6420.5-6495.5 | -1.4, 16.3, 14.9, 16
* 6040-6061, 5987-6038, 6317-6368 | -0.4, 16.5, 15.4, 16.4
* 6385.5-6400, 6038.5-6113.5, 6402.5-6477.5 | 0.2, 16.1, 15.1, 15.3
